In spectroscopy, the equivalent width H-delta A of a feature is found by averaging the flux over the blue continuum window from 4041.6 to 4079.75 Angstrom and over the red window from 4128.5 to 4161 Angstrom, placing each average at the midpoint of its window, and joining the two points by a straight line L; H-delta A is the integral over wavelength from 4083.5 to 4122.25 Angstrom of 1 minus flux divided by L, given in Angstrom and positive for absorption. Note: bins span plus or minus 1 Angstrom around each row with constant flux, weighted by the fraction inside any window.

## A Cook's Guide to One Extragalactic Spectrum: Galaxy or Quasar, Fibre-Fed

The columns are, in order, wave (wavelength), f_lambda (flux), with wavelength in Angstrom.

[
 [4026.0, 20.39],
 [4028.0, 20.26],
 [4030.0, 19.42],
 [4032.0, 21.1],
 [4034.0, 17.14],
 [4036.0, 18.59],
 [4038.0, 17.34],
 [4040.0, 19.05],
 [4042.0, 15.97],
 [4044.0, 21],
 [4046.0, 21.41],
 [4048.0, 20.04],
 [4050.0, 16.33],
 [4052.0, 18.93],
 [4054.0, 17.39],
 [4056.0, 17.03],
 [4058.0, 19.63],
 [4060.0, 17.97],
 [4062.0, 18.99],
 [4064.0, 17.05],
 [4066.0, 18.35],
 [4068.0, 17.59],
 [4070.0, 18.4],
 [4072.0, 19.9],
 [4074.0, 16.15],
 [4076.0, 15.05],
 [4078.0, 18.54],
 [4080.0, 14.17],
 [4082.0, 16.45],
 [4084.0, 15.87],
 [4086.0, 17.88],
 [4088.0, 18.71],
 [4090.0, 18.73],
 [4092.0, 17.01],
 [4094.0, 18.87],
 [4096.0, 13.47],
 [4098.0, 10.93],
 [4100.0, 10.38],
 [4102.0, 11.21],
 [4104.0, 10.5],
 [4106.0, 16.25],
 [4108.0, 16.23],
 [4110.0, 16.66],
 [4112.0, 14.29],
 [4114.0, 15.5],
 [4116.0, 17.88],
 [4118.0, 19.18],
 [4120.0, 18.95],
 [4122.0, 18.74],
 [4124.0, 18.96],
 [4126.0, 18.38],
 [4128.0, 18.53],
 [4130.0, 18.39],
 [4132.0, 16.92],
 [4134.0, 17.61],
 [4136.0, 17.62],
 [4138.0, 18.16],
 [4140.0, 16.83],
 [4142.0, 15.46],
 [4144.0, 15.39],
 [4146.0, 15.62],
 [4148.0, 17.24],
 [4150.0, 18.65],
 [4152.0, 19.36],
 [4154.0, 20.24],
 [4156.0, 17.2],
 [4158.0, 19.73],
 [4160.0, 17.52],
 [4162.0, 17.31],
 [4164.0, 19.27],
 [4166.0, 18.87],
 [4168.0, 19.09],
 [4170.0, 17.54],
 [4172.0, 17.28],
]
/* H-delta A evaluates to 4.5 Angstrom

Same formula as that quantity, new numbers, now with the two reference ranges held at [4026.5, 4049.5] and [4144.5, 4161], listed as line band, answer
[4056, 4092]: 2.41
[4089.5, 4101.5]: 2.61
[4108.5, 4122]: 0.94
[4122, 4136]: 0.15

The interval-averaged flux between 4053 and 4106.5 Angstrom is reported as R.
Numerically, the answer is 16.4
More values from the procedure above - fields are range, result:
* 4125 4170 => 17.9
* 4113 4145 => 17.7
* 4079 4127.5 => 16.1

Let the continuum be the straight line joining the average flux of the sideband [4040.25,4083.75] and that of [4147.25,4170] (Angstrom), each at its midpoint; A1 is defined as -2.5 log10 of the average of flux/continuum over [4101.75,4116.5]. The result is 0.22 mag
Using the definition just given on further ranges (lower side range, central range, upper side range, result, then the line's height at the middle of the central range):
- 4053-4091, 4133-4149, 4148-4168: 0.104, 18.4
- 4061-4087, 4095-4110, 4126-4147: 0.306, 17.2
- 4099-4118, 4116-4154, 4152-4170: -0.081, 16.6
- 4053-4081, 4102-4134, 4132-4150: 0.014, 17.1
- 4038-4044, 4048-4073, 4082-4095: -0.017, 17.9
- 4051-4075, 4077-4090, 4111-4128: 0.057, 18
